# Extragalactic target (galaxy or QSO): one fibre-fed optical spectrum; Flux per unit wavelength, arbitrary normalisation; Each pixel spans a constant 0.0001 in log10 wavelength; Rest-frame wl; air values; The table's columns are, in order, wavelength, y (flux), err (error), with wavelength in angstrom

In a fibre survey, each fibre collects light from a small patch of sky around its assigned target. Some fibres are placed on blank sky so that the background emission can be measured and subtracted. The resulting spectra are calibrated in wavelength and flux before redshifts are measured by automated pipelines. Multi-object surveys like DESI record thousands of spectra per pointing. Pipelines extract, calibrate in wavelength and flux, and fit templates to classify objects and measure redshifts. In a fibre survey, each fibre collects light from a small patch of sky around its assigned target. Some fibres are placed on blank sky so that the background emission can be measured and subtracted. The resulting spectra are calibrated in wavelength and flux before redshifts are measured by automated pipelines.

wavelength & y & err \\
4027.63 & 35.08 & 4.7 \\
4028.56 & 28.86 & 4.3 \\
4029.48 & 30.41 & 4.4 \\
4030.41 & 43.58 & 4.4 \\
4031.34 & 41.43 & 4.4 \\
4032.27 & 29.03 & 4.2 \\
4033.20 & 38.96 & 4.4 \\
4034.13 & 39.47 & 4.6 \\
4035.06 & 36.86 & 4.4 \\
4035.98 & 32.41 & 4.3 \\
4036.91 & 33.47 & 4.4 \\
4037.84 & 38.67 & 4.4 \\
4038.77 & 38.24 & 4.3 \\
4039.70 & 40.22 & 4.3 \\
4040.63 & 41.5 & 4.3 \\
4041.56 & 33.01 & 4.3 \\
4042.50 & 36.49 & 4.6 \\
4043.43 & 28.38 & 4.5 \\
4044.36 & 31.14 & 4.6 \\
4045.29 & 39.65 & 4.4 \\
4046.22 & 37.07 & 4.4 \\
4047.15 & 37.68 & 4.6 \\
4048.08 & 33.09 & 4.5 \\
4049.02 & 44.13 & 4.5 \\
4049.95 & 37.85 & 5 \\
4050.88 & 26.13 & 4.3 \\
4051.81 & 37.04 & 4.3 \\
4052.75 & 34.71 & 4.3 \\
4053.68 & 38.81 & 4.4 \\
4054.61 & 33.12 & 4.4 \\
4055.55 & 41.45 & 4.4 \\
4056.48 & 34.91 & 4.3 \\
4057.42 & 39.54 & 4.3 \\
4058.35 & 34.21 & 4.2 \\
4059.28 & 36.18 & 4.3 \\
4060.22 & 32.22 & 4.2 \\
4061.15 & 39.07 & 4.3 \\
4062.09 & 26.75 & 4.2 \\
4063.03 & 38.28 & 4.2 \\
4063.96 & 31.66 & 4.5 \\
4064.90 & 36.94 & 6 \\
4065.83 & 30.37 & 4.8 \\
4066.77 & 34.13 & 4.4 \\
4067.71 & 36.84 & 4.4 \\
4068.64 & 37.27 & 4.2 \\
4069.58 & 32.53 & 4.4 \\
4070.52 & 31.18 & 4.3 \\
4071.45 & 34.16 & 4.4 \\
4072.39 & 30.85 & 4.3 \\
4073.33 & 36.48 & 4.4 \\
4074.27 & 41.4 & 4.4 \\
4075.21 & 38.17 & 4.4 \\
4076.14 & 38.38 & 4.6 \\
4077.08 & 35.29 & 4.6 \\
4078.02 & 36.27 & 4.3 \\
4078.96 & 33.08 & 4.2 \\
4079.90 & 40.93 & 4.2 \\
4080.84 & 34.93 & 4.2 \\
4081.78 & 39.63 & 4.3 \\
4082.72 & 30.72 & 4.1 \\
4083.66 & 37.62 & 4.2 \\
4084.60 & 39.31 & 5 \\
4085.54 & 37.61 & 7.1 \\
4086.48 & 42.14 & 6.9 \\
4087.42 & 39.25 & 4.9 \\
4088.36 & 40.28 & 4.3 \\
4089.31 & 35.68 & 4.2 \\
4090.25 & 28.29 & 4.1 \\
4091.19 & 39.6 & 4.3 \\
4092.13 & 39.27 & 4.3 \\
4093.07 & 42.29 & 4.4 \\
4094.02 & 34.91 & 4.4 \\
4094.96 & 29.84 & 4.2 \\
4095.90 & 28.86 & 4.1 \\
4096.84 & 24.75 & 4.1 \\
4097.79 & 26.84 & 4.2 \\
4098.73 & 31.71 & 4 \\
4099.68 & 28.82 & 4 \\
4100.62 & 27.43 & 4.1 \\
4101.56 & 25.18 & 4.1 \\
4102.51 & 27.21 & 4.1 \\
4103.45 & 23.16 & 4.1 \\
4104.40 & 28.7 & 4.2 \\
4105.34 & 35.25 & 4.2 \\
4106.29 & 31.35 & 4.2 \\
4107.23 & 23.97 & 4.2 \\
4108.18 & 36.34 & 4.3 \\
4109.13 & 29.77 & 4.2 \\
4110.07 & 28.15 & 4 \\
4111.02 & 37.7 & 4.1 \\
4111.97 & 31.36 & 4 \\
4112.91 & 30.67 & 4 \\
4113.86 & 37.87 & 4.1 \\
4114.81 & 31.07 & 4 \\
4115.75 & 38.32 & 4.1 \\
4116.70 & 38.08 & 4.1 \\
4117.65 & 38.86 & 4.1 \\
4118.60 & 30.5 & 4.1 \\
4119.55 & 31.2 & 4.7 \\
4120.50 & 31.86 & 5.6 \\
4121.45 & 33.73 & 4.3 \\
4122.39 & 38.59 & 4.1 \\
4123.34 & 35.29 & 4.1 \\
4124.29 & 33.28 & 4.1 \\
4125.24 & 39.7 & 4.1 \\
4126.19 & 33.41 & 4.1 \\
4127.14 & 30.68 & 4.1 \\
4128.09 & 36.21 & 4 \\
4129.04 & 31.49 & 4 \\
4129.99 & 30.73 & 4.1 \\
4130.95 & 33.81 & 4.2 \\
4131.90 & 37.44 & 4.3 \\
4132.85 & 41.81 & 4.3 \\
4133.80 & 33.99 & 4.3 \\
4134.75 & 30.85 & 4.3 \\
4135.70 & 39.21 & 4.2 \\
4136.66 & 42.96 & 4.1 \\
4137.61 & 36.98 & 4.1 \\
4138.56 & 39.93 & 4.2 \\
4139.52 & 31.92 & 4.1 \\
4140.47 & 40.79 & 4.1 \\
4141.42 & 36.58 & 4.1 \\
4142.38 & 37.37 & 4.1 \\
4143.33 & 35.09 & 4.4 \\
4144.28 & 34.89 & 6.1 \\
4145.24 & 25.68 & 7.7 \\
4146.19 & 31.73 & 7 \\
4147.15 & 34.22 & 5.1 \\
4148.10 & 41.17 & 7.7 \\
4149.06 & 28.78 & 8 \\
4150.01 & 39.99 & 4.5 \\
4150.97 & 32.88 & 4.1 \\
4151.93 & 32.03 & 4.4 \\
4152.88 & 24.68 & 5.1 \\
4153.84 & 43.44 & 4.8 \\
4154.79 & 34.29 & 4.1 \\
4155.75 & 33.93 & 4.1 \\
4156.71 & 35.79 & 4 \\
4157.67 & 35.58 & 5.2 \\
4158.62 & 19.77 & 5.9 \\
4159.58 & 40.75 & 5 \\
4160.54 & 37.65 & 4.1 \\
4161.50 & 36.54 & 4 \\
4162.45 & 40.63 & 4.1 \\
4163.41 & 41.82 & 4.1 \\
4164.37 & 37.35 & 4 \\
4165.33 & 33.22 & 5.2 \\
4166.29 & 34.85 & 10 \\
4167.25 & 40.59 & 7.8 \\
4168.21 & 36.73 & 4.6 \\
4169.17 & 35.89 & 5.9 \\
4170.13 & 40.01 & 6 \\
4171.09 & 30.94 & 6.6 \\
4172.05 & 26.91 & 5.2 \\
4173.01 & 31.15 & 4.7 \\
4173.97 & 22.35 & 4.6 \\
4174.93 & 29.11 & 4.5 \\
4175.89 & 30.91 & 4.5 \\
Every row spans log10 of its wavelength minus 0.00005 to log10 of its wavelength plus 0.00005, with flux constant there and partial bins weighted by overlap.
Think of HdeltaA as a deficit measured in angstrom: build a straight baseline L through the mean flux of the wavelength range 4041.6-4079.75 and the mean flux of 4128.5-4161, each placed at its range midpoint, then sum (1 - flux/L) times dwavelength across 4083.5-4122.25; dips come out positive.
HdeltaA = 2.3 angstrom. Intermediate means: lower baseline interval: 35.3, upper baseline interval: 34.9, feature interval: 33.1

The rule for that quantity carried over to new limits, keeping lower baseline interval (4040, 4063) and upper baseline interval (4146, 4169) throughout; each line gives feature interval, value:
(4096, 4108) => 2.5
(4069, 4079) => 0.1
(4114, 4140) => 0.1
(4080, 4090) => -0.6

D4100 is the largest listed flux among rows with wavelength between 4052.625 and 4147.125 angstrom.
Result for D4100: 42.96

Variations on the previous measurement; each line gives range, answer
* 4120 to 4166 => 43.44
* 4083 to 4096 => 42.29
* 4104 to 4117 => 38.32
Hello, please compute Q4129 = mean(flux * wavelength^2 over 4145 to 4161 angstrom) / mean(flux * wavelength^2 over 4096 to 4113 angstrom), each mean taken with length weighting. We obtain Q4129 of 1.2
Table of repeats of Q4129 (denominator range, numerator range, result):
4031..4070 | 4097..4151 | 0.97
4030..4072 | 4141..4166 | 1.02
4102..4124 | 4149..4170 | 1.12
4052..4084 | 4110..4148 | 1.01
